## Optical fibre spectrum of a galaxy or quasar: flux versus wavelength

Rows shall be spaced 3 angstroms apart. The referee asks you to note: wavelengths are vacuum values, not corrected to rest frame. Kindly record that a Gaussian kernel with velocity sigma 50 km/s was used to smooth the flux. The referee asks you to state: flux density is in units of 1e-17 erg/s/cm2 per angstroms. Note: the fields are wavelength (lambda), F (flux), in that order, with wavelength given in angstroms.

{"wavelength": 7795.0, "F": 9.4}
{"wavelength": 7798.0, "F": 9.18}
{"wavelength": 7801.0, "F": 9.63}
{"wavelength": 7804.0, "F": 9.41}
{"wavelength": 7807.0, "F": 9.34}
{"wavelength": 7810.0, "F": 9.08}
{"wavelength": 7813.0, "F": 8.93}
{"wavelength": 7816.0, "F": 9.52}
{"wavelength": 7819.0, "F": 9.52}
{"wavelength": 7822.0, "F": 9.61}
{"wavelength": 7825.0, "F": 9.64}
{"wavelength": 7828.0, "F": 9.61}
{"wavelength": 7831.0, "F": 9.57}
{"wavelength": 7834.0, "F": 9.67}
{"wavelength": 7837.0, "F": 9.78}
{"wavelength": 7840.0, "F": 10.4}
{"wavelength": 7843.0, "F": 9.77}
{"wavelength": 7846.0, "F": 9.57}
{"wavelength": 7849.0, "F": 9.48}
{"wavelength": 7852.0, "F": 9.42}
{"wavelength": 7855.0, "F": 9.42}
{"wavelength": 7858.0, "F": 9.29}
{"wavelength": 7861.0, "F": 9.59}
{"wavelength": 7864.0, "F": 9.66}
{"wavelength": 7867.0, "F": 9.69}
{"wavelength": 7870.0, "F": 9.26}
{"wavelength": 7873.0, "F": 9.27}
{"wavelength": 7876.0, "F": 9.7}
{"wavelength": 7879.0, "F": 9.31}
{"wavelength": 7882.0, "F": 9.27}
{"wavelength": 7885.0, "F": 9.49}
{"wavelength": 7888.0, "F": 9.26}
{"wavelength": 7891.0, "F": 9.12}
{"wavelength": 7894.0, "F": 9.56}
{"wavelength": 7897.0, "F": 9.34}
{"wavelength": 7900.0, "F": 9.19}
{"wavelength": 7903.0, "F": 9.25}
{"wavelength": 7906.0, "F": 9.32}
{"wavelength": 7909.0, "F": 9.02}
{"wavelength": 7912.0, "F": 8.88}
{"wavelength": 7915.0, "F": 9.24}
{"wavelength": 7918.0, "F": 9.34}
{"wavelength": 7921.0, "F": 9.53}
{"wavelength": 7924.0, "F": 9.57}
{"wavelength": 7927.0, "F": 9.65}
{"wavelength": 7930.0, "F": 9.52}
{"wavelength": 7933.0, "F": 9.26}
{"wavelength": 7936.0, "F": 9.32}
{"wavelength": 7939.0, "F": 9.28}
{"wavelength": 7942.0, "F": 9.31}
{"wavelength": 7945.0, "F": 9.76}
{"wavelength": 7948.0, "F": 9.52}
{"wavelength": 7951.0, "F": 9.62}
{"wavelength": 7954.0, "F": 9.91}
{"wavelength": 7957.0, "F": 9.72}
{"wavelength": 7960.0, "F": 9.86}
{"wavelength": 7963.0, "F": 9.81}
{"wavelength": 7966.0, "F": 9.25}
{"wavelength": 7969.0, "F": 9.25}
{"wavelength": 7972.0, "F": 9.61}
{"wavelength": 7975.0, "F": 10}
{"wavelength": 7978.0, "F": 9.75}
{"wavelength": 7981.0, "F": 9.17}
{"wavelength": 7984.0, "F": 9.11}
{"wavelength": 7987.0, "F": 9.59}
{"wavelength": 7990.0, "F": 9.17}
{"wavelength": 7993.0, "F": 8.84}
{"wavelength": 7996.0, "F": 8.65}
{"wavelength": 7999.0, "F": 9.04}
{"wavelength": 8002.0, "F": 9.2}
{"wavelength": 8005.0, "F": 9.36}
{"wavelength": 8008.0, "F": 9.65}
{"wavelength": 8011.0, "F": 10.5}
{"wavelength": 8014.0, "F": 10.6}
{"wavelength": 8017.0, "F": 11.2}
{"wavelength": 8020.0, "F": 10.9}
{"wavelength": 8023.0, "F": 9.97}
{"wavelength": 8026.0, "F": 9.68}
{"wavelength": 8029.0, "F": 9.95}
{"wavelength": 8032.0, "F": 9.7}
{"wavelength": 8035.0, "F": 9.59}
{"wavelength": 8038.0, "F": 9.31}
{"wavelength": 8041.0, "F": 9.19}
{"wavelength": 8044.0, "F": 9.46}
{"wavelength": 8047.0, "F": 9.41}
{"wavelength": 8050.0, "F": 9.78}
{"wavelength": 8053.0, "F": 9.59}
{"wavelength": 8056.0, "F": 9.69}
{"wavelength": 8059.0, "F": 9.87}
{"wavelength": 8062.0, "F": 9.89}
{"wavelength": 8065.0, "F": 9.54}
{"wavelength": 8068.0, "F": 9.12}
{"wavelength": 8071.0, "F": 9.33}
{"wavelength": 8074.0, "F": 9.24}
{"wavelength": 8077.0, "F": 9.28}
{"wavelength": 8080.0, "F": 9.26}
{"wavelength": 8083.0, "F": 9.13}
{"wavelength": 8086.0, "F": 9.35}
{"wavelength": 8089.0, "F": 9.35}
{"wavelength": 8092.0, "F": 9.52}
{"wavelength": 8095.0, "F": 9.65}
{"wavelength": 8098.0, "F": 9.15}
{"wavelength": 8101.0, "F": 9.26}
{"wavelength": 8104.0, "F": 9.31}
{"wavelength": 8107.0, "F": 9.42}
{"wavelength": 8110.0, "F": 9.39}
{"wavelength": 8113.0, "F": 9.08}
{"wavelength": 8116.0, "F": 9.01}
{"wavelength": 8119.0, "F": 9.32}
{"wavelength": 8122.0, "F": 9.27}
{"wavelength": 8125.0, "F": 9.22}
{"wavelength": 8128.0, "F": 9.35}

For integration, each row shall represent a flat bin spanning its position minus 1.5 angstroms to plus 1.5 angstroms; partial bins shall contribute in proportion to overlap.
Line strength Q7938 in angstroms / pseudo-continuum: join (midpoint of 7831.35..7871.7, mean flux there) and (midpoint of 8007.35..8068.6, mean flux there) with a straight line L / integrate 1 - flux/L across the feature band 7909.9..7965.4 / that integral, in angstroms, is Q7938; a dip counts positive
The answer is 1.3 angstroms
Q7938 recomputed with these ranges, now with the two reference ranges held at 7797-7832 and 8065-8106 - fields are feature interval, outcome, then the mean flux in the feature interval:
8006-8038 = -2.68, 10.1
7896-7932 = 0.24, 9.32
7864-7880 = -0.12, 9.47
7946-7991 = -0.97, 9.56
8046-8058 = -0.40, 9.64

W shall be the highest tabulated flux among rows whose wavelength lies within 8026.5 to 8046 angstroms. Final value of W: 9.95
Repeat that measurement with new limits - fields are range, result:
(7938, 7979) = 10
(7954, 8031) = 11.2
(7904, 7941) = 9.65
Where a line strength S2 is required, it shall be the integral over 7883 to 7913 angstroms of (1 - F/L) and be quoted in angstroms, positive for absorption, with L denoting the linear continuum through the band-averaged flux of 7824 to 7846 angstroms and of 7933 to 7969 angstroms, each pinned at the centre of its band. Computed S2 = 1.2 angstroms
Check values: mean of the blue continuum 9.77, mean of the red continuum 9.55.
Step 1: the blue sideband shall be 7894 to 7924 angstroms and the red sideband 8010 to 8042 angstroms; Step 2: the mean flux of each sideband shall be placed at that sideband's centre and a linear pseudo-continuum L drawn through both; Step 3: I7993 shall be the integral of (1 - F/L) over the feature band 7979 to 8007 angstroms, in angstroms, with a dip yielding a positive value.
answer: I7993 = 2.0 angstroms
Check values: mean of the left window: 9.27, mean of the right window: 10.1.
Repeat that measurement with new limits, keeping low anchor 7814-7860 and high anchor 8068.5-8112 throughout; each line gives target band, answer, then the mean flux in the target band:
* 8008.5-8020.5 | -1.64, 10.7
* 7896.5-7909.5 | 0.42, 9.23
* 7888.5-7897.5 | 0.20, 9.33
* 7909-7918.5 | 0.41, 9.11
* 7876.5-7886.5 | 0.18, 9.39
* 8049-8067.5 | -0.66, 9.69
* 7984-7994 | 0.25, 9.2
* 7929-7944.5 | 0.23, 9.36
